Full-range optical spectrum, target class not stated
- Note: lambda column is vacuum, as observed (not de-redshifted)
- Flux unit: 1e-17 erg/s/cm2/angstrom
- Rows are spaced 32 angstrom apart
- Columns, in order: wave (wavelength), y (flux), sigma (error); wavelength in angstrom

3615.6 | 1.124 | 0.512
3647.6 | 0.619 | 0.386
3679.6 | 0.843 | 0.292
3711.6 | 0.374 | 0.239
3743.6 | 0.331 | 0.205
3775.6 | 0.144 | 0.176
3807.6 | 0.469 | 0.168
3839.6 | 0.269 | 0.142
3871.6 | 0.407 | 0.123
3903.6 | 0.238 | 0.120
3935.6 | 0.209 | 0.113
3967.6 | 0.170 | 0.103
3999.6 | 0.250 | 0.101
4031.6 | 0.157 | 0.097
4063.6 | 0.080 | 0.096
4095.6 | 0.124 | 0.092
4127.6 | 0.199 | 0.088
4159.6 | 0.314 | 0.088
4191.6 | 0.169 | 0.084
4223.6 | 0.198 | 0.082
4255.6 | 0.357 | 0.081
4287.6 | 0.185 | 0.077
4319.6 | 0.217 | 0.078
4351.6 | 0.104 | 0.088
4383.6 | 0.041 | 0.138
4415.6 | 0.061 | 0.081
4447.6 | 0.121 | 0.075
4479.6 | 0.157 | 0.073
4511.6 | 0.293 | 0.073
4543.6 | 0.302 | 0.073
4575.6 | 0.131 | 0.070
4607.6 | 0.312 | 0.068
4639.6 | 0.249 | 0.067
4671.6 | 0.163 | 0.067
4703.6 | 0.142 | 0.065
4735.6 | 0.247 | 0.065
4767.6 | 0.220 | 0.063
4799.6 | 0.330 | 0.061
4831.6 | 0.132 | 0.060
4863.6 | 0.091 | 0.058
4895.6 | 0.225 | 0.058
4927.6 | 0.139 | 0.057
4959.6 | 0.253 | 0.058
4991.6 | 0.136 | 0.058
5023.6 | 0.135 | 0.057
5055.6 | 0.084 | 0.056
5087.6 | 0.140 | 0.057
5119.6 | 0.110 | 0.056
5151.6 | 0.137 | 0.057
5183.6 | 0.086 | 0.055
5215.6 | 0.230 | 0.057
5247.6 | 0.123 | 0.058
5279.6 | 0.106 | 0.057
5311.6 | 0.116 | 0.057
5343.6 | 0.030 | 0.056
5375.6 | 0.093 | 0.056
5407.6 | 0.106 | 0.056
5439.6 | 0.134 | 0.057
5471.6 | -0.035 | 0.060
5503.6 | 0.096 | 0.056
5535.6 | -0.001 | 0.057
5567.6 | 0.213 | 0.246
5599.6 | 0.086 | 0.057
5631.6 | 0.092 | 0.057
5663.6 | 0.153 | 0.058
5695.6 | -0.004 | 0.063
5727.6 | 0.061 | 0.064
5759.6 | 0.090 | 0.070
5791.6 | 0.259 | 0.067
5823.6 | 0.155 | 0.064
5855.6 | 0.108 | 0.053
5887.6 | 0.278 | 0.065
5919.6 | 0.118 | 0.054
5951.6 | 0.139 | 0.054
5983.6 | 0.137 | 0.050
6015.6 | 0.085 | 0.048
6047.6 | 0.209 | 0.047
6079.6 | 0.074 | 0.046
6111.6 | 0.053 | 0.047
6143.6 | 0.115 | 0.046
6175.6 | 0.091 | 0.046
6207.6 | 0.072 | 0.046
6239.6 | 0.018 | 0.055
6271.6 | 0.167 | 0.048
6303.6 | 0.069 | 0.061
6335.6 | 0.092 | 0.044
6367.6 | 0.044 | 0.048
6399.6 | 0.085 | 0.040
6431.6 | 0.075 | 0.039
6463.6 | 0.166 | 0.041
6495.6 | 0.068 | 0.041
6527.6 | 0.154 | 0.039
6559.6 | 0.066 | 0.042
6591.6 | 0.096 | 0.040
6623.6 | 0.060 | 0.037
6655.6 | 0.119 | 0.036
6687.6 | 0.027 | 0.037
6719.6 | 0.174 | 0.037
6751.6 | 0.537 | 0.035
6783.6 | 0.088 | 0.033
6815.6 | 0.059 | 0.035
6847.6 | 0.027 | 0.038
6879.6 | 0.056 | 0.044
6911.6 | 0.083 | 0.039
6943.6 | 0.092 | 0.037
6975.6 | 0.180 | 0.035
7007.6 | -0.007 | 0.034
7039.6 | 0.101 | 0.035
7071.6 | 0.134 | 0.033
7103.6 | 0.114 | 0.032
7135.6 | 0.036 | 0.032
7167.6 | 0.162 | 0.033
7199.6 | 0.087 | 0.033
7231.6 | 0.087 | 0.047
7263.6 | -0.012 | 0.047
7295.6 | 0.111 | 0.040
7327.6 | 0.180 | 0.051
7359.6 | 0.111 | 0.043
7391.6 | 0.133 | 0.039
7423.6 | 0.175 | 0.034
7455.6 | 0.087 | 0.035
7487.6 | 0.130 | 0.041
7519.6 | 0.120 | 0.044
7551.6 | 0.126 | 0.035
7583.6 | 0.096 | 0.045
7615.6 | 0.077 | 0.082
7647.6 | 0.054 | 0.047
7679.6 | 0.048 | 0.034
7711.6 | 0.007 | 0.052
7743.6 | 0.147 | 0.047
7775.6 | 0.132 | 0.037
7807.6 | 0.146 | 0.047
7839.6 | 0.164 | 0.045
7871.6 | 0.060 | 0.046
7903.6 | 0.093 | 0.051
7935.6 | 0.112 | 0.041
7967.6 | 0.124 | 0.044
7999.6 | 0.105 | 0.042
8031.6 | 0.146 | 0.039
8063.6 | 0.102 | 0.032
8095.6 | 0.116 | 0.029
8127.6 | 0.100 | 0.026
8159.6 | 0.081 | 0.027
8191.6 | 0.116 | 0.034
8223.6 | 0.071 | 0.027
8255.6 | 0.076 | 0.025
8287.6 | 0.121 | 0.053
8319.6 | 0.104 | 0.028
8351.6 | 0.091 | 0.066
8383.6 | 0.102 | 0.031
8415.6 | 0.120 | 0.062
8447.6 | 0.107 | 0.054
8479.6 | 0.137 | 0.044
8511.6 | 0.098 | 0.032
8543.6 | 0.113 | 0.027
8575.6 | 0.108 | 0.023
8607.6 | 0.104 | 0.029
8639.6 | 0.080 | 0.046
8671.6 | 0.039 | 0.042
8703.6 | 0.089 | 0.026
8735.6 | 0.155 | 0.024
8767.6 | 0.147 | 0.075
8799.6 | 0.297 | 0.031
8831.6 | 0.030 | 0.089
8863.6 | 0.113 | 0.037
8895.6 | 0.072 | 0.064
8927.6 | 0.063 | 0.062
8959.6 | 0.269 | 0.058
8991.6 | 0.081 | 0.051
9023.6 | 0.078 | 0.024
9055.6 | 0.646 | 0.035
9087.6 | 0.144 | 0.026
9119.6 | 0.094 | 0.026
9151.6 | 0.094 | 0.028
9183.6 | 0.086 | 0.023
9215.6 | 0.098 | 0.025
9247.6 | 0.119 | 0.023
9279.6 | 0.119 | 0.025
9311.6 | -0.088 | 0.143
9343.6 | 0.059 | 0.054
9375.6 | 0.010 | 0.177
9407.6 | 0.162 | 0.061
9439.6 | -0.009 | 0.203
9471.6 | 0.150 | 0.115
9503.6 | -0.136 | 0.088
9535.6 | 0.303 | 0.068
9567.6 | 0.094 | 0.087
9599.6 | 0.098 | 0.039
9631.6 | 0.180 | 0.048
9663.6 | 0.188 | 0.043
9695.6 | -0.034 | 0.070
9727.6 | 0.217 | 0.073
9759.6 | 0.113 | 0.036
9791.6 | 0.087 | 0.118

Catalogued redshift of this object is 0.809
